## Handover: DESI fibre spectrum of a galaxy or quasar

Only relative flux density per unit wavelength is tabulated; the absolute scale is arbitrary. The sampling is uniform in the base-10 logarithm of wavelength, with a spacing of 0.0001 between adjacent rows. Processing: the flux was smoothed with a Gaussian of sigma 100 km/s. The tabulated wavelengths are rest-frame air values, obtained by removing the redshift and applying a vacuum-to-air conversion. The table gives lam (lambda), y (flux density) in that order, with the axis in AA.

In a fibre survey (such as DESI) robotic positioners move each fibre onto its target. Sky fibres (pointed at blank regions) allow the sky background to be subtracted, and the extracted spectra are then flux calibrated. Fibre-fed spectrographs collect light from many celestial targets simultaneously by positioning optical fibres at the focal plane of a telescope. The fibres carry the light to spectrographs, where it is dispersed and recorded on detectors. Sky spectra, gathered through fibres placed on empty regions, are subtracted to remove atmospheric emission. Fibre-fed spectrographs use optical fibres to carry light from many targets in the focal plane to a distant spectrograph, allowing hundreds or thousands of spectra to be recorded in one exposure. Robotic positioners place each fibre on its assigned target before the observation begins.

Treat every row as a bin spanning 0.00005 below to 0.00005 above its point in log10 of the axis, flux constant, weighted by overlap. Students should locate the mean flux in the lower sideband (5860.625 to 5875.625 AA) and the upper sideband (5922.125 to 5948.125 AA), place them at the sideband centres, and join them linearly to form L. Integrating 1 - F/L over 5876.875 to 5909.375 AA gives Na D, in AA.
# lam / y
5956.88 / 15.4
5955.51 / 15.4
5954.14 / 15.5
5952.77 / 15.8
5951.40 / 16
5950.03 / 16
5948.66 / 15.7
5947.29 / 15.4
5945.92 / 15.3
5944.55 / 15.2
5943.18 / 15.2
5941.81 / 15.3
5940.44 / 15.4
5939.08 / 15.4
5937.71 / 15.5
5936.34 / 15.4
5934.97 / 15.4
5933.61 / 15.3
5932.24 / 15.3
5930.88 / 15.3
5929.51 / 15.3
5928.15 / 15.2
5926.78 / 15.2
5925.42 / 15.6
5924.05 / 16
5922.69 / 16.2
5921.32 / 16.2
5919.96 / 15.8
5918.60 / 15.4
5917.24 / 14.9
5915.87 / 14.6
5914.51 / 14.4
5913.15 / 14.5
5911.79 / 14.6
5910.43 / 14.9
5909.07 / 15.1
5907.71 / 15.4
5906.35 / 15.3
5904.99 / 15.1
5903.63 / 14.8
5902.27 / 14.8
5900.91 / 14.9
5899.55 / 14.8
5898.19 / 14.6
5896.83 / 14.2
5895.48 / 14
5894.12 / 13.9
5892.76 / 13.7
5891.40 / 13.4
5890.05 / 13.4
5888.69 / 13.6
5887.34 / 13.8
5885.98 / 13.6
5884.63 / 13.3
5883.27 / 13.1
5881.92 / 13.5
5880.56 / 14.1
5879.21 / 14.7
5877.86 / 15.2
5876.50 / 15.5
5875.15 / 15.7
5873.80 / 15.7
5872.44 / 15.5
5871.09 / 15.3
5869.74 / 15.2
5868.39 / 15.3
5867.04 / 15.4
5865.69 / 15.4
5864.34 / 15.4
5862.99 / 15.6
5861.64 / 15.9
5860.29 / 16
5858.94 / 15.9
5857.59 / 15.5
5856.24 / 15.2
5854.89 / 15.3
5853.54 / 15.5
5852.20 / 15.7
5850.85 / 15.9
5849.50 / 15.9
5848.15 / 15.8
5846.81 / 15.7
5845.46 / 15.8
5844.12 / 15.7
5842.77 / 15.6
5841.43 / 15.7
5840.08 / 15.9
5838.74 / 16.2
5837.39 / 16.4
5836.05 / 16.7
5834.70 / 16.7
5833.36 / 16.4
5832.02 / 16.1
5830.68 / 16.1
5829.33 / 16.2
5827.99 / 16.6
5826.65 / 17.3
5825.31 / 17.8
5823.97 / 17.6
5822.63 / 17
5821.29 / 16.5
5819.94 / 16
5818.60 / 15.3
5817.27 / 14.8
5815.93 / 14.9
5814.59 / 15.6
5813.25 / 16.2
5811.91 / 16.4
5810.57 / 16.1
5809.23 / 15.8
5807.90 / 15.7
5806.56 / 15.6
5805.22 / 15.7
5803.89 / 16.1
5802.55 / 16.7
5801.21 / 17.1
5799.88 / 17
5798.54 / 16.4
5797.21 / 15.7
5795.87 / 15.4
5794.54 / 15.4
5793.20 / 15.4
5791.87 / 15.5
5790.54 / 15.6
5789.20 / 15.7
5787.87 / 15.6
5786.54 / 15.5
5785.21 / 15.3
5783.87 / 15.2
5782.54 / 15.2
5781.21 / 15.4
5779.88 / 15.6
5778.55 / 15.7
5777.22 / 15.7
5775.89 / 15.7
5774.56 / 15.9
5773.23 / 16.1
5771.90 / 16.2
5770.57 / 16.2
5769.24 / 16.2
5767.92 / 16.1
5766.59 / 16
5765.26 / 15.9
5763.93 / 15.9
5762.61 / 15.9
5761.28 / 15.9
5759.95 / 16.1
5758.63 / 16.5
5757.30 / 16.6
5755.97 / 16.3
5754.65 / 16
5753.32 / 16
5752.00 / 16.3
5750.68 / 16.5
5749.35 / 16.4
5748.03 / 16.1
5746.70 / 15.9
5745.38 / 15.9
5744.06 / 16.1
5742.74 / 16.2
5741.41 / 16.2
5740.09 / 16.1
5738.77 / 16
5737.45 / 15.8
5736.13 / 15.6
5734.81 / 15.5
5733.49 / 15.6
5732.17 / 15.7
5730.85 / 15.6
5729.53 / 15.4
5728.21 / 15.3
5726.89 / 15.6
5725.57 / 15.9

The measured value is 2.5 AA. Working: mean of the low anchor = 15.5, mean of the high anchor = 15.4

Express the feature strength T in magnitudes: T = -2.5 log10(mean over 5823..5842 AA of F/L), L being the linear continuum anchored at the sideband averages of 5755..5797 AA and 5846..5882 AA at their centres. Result -0.07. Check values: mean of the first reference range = 15.8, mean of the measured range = 16.6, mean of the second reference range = 15.4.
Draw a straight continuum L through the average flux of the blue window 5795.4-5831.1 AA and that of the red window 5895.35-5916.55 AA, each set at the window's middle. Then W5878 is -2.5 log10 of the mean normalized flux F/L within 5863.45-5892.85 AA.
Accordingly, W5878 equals 0.047 mag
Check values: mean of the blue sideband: 16.2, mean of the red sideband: 14.8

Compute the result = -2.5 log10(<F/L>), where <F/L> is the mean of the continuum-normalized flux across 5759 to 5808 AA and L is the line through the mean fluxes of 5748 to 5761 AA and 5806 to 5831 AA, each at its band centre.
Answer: 0.026 mag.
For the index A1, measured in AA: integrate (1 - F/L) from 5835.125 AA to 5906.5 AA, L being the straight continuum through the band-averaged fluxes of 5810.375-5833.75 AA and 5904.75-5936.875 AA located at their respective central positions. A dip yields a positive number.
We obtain 3.28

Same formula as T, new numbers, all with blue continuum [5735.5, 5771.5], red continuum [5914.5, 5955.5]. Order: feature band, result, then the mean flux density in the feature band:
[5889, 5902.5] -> 0.11 mag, 14.1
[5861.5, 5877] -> 0.01 mag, 15.5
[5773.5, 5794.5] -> 0.03 mag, 15.5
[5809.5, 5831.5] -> -0.03 mag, 16.3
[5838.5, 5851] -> 0.00 mag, 15.8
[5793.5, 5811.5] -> -0.01 mag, 16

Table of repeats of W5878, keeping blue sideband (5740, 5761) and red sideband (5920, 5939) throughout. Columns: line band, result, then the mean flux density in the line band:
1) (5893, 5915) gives 0.067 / 14.7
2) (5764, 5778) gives 0.009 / 16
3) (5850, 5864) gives 0.011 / 15.6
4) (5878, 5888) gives 0.140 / 13.8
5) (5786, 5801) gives 0.016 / 15.8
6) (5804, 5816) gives 0.009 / 15.8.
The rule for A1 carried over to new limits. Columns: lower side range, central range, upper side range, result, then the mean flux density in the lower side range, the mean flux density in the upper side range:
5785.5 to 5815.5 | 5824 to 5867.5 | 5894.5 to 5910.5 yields -1.65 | 15.9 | 14.8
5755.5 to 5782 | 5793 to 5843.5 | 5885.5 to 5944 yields -1.77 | 16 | 14.9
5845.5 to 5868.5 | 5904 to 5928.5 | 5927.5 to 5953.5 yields 0.40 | 15.6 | 15.4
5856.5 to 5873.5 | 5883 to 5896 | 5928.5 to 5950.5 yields 1.59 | 15.5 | 15.4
